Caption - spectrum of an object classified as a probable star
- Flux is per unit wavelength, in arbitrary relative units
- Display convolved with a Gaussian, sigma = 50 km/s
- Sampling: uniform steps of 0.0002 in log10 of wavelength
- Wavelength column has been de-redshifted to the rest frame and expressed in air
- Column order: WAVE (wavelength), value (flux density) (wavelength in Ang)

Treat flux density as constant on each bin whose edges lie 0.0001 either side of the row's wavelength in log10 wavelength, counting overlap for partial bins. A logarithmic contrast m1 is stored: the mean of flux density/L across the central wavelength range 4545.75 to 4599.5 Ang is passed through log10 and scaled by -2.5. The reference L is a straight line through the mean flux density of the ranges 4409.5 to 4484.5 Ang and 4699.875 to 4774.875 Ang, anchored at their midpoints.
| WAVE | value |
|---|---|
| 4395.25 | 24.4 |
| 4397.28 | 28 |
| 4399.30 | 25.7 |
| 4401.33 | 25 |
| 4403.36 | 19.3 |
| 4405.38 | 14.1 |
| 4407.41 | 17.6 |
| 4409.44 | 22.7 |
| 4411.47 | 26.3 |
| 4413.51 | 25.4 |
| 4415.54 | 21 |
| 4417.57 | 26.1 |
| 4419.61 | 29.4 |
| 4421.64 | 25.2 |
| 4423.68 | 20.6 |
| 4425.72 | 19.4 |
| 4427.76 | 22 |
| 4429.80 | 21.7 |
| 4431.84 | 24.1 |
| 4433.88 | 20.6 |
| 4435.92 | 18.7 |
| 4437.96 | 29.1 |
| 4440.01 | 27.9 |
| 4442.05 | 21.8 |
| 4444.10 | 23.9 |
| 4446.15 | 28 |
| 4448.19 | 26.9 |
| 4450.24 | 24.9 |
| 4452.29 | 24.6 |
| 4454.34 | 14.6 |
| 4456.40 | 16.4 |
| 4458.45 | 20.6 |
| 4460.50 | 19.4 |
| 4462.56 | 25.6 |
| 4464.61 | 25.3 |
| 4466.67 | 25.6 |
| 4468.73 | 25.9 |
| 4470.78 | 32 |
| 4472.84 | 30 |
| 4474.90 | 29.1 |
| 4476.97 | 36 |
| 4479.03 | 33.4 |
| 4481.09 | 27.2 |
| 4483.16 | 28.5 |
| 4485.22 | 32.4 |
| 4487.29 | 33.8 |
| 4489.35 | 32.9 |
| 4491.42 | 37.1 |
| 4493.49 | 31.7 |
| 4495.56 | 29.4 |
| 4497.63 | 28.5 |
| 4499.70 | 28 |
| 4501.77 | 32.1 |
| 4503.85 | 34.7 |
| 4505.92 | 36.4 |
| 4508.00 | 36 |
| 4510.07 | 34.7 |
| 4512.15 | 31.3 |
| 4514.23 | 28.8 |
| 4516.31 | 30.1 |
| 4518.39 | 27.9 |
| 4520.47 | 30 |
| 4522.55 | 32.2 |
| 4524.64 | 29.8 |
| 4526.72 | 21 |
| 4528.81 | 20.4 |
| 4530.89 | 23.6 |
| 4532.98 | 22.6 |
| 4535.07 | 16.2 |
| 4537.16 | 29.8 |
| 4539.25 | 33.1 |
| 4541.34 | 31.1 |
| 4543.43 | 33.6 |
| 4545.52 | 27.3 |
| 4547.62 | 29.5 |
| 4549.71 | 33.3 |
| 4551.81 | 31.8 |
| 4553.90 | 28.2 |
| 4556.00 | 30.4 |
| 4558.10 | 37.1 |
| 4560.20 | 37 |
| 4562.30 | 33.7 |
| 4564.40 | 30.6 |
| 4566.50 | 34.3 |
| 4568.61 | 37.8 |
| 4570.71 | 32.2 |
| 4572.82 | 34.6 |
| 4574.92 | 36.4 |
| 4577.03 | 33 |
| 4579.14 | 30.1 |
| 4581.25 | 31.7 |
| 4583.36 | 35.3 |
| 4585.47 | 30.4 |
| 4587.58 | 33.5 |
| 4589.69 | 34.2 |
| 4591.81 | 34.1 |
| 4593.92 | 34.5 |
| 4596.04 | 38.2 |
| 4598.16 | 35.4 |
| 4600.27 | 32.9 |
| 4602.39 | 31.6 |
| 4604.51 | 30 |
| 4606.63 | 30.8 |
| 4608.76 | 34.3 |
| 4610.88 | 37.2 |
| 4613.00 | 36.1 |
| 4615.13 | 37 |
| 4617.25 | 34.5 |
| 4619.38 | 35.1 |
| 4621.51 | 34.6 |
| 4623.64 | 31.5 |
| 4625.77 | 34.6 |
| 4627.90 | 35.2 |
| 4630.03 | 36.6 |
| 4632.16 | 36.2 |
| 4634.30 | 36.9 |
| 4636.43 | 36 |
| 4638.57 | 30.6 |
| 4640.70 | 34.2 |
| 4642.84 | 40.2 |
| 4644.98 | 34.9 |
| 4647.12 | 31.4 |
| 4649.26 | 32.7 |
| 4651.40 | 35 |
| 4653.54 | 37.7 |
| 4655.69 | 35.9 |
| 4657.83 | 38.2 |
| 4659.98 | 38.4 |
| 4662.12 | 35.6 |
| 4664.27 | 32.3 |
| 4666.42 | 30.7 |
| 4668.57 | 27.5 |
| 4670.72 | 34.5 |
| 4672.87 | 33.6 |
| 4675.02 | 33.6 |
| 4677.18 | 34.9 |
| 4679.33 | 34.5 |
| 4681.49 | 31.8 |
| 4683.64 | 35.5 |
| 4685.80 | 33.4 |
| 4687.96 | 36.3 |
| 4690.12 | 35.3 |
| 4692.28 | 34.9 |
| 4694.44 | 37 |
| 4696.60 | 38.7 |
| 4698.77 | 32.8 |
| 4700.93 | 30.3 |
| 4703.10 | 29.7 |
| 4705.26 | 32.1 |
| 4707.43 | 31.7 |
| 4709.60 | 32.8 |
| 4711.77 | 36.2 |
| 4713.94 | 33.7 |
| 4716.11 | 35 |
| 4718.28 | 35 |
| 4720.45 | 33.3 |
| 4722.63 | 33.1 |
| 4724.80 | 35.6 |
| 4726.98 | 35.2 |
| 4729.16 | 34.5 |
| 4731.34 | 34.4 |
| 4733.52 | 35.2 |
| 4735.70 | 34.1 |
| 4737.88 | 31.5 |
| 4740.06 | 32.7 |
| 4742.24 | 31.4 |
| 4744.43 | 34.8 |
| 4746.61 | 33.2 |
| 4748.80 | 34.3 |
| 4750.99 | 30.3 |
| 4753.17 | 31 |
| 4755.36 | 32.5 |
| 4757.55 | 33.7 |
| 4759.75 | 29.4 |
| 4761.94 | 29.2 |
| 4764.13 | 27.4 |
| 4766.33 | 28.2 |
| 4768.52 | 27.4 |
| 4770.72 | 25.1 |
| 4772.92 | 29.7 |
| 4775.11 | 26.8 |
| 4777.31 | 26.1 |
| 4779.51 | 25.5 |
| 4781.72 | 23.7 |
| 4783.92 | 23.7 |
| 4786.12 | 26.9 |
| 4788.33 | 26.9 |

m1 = -0.190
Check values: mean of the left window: 24.9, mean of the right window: 32.1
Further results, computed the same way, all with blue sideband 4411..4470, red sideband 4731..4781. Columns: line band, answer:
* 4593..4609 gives -0.23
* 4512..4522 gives -0.18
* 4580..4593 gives -0.23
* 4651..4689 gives -0.20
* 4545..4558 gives -0.18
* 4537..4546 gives -0.21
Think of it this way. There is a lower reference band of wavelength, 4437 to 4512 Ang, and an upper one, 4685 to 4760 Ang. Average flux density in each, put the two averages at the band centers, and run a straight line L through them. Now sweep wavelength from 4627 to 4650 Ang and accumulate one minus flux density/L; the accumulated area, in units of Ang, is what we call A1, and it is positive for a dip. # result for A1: -2.3 Ang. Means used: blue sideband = 28.5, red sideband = 33.6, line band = 35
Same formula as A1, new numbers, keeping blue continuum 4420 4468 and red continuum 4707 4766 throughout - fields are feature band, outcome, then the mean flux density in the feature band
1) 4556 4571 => -4.11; 34.5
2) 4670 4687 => -1.65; 34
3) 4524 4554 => -1.25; 27.4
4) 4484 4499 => -4.57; 32.1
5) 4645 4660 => -2.62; 35.4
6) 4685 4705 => -1.68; 34.2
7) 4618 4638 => -3.96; 35.1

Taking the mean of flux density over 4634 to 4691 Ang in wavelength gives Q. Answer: 34.5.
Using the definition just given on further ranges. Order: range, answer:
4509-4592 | 30.8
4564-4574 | 34.2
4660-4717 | 33.7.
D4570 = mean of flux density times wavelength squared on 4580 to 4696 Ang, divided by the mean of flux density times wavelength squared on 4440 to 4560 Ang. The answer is 1.28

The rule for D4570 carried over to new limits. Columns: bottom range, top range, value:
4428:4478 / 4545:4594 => 1.41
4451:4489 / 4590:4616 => 1.36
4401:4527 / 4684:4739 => 1.42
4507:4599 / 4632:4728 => 1.16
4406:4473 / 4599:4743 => 1.60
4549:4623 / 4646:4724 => 1.05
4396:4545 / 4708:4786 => 1.32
